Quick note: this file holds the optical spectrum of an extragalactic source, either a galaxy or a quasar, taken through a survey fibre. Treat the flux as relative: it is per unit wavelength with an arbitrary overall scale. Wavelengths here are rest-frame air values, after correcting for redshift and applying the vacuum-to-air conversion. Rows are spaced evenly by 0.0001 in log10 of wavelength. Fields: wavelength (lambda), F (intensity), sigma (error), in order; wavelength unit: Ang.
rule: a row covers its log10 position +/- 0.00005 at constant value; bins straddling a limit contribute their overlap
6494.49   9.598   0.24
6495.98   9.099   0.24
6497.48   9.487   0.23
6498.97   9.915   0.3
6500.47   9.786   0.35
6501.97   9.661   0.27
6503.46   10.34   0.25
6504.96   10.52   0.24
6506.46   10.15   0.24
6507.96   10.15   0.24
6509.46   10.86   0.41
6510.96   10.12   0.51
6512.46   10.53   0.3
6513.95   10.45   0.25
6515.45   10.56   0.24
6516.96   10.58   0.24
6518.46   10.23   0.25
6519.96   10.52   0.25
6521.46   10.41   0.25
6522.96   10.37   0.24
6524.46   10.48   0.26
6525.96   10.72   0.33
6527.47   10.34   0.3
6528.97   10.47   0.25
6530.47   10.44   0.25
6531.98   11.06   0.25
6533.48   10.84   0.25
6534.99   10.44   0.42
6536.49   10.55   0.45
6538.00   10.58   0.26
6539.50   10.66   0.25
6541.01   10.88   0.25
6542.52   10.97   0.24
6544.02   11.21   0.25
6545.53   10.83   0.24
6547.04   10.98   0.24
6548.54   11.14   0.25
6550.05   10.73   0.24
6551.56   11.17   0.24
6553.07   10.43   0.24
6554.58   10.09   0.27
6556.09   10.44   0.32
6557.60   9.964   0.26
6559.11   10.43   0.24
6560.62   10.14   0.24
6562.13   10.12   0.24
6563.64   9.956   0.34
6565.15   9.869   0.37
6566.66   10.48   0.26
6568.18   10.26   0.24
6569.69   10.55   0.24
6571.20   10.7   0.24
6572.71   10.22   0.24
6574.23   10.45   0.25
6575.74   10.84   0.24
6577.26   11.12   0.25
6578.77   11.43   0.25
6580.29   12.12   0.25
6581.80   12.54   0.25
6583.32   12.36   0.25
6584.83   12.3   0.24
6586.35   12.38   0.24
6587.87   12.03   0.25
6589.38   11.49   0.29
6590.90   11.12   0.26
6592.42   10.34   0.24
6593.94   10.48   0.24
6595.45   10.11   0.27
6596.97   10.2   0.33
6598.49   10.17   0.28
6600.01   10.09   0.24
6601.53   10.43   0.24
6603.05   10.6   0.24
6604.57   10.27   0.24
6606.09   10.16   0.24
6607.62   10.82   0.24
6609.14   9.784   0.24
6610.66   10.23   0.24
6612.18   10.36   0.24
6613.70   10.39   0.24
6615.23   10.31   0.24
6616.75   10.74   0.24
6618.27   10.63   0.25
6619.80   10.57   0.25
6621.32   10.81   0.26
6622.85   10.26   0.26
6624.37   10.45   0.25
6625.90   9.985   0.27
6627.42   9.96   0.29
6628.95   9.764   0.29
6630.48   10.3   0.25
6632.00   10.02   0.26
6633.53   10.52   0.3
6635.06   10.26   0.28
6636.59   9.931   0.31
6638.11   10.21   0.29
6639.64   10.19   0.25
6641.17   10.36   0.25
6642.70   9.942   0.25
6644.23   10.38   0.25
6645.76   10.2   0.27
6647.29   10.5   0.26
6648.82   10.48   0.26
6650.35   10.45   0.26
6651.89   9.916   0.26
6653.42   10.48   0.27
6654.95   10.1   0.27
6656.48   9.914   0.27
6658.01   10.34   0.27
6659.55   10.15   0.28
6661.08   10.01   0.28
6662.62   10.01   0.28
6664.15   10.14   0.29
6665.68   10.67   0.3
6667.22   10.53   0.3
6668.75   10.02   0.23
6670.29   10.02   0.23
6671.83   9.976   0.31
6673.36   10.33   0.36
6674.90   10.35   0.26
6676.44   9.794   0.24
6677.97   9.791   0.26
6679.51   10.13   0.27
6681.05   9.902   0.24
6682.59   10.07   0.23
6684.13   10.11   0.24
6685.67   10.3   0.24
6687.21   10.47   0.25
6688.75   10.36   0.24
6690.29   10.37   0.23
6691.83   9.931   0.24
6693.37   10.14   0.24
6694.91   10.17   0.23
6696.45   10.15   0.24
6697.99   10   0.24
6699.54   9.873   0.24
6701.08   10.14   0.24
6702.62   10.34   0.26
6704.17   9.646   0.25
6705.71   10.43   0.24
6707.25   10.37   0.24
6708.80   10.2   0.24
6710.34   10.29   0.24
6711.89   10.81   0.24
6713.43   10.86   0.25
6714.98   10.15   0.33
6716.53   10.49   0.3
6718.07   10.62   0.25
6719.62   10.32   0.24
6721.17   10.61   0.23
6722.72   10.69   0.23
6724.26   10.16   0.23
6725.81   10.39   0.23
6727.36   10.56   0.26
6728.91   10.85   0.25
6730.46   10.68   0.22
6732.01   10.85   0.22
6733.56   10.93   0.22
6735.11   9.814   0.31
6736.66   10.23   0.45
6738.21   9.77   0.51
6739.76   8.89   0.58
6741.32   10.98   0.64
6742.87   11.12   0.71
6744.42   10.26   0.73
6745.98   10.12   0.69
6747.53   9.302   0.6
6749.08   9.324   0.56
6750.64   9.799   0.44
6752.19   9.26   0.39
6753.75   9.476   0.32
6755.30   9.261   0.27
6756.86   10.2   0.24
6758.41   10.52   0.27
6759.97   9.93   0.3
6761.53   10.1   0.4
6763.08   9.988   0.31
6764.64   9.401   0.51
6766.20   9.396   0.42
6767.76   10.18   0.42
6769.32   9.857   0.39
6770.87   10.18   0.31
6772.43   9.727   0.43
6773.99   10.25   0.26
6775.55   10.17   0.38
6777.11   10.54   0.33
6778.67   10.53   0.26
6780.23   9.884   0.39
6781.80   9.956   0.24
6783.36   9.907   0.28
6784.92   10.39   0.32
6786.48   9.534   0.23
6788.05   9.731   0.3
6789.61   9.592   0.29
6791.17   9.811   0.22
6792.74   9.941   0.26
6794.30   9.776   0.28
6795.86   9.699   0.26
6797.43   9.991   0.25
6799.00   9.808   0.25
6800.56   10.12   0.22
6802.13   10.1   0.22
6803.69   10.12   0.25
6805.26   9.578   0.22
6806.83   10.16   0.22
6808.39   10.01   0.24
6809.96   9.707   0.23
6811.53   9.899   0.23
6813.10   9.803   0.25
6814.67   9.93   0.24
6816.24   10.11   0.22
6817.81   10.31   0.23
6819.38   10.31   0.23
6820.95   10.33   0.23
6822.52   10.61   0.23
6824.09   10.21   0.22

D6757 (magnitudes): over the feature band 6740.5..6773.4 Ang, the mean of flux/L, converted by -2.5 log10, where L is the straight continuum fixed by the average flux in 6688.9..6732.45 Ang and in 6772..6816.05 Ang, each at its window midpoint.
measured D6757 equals 0.02 mag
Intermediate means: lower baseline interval 10.4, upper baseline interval 9.95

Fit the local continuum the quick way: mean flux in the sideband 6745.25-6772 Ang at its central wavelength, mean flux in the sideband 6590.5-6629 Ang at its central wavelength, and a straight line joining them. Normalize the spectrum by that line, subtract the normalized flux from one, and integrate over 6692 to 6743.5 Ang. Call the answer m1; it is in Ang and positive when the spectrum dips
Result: -2.1 Ang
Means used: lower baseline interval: 10.4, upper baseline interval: 9.78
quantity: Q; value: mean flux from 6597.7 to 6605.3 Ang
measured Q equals 10.3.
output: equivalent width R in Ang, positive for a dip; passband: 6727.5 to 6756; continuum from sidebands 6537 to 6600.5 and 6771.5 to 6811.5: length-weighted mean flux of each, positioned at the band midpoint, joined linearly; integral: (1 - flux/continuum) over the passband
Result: 0.3 Ang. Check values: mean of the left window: 10.8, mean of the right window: 9.96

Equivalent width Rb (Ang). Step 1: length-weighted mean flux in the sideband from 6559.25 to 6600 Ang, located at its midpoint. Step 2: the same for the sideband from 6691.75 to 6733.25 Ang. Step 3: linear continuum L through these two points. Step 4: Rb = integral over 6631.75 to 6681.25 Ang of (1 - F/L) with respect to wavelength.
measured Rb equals 1.9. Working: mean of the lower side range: 10.9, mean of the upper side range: 10.4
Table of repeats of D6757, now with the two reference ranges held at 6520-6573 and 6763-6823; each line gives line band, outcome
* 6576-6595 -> -0.113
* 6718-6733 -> -0.046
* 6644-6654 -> -0.003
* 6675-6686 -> 0.023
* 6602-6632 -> 0.006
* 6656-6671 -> 0.010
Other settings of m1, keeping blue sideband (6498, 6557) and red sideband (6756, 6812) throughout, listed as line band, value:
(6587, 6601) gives -0.4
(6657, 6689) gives 0.1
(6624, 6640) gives 0.2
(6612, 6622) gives -0.2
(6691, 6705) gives 0.1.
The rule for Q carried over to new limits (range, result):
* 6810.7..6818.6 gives 10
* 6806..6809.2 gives 10.1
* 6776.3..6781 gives 10.3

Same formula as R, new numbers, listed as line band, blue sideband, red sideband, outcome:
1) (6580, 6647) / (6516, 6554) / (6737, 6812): -1.02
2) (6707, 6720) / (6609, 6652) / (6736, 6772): -0.58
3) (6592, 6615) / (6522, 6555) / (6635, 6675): 0.30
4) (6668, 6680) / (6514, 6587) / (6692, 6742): 0.44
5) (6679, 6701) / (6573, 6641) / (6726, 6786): 0.41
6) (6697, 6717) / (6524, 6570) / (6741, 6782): -0.29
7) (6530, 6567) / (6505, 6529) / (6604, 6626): -0.55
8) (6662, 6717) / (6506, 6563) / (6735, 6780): -0.36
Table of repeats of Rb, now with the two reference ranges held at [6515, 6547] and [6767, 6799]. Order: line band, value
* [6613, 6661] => 0.4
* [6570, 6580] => -0.3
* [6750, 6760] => 0.3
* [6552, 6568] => 0.5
